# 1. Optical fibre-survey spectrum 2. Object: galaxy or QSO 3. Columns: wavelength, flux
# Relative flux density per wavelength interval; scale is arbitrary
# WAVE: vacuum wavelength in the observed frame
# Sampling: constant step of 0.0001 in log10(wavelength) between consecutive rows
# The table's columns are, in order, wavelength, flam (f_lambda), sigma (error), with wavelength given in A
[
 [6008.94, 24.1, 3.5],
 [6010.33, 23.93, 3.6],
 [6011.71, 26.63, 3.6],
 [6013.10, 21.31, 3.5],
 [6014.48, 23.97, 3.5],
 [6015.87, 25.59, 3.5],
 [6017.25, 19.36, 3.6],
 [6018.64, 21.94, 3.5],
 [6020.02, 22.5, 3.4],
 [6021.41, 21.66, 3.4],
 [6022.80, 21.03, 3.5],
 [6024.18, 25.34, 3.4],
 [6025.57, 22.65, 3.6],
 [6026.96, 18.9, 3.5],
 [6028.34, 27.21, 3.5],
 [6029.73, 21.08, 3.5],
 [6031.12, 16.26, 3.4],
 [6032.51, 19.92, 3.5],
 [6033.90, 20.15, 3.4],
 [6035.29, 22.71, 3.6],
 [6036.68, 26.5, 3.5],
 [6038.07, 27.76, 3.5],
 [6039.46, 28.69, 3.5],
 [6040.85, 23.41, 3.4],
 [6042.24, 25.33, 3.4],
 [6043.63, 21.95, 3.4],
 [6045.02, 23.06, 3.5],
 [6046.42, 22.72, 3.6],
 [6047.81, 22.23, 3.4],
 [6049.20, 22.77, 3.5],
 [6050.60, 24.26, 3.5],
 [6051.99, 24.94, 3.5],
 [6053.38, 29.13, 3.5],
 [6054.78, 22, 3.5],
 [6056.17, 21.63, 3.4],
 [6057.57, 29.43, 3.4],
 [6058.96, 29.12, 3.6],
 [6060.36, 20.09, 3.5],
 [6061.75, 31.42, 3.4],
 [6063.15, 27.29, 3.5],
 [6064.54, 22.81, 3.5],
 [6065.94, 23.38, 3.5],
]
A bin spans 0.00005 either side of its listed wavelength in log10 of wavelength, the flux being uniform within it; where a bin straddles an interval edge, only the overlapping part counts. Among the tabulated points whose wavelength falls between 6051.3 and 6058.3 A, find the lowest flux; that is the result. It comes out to 21.63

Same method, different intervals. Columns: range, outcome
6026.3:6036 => 16.26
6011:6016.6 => 21.31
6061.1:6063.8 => 27.29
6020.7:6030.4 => 18.9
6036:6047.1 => 21.95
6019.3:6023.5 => 21.03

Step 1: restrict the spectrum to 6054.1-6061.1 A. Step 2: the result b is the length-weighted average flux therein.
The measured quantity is 24.5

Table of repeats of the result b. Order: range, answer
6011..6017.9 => 23.4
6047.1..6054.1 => 24.7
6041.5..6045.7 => 23.5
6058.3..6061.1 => 24.7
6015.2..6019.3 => 22.3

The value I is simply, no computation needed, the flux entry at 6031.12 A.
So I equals 16.26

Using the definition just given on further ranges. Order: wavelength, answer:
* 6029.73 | 21.08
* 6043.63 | 21.95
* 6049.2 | 22.77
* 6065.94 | 23.38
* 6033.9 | 20.15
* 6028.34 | 27.21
